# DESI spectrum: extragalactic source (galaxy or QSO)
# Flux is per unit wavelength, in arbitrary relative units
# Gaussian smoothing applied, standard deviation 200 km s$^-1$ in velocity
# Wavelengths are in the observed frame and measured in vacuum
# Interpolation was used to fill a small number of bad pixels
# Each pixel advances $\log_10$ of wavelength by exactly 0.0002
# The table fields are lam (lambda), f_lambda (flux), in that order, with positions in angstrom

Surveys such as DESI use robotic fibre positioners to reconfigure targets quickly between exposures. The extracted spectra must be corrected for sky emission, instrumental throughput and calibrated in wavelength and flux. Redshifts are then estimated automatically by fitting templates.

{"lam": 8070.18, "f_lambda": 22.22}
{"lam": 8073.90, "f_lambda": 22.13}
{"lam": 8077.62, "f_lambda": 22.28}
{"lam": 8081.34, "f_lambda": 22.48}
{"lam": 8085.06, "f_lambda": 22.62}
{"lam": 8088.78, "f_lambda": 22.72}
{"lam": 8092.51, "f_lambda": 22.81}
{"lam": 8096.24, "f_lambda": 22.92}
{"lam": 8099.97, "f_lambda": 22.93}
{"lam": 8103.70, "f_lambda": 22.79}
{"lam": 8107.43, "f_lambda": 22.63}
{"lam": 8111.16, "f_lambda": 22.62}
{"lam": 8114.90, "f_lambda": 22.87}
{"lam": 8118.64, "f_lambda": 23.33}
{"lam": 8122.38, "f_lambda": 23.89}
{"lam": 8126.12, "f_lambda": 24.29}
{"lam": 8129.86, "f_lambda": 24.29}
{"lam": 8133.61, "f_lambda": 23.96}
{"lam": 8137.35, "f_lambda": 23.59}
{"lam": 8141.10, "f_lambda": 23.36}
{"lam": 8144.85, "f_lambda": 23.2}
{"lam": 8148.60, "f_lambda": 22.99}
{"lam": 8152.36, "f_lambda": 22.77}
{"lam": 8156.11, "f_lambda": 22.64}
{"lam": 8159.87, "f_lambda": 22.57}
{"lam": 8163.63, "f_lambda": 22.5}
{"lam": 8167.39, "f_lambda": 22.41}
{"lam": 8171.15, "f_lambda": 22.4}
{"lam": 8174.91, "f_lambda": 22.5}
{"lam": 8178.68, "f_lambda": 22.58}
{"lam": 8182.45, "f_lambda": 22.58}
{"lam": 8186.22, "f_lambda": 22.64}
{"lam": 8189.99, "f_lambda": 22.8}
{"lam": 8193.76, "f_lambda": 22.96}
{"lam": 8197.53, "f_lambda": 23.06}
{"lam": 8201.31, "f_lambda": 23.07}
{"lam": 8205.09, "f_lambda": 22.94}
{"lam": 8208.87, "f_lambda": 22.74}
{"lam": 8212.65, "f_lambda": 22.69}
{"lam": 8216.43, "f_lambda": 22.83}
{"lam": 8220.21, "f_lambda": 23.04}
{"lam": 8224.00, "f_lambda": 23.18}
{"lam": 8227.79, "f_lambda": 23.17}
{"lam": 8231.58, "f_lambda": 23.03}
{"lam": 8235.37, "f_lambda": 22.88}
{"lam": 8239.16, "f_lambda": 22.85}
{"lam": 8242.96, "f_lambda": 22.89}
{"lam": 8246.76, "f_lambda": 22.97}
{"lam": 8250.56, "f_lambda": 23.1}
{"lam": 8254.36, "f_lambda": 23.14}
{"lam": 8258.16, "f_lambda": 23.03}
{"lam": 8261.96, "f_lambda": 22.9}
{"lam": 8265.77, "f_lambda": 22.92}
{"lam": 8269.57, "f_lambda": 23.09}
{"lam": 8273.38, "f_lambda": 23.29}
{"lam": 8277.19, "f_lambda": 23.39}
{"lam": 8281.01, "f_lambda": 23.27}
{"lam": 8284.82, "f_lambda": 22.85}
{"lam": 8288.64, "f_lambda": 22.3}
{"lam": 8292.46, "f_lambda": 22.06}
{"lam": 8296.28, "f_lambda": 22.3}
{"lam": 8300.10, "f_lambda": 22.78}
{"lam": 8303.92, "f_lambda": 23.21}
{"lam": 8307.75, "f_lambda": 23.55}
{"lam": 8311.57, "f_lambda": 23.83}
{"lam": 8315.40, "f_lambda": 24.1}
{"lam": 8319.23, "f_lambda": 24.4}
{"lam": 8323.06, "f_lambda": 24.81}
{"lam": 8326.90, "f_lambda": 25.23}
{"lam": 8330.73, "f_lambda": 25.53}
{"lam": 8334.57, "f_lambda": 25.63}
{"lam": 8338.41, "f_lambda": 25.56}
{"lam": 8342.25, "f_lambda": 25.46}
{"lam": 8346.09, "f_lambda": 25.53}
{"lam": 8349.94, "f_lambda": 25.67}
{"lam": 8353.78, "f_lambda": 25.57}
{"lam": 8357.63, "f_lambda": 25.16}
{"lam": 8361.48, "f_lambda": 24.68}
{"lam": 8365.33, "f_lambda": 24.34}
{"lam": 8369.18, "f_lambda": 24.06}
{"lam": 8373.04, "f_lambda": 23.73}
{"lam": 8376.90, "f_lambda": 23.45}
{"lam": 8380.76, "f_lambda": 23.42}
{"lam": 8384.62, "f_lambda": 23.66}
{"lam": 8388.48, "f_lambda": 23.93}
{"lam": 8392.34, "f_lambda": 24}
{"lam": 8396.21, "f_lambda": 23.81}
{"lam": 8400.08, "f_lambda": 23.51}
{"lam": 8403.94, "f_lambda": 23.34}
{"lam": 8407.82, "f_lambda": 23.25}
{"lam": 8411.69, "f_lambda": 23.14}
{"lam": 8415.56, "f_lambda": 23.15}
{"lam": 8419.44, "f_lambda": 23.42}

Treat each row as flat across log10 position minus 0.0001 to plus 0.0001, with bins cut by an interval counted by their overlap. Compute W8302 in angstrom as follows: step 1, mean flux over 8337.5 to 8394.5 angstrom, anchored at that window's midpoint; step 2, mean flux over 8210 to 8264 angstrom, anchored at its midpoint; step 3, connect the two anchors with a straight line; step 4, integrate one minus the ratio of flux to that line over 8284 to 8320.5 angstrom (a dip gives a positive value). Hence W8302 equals 0.98 angstrom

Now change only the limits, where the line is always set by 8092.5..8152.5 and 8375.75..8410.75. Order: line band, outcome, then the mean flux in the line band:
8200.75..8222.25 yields 0.5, 22.9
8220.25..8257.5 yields 0.6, 23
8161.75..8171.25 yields 0.4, 22.4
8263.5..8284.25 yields 0.3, 23.2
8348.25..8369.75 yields -1.3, 25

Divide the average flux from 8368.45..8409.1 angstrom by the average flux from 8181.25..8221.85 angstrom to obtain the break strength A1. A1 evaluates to 1.0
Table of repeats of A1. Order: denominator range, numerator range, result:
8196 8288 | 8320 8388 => 1.08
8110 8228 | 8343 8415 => 1.05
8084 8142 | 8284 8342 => 1.03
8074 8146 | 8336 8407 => 1.05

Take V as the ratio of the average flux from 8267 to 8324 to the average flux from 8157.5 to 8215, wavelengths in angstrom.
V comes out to 1.02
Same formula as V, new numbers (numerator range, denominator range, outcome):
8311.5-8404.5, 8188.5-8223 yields 1.07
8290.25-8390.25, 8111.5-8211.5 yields 1.05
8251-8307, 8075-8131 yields 1.00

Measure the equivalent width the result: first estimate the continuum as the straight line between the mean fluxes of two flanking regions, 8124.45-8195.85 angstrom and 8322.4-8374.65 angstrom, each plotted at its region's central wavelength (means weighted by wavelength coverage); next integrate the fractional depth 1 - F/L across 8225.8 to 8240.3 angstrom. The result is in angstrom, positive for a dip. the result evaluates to 0.5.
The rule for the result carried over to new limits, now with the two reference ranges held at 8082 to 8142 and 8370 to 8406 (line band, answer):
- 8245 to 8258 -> 0.2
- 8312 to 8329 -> -0.7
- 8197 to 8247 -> 0.9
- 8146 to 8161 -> 0.3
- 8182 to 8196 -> 0.3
